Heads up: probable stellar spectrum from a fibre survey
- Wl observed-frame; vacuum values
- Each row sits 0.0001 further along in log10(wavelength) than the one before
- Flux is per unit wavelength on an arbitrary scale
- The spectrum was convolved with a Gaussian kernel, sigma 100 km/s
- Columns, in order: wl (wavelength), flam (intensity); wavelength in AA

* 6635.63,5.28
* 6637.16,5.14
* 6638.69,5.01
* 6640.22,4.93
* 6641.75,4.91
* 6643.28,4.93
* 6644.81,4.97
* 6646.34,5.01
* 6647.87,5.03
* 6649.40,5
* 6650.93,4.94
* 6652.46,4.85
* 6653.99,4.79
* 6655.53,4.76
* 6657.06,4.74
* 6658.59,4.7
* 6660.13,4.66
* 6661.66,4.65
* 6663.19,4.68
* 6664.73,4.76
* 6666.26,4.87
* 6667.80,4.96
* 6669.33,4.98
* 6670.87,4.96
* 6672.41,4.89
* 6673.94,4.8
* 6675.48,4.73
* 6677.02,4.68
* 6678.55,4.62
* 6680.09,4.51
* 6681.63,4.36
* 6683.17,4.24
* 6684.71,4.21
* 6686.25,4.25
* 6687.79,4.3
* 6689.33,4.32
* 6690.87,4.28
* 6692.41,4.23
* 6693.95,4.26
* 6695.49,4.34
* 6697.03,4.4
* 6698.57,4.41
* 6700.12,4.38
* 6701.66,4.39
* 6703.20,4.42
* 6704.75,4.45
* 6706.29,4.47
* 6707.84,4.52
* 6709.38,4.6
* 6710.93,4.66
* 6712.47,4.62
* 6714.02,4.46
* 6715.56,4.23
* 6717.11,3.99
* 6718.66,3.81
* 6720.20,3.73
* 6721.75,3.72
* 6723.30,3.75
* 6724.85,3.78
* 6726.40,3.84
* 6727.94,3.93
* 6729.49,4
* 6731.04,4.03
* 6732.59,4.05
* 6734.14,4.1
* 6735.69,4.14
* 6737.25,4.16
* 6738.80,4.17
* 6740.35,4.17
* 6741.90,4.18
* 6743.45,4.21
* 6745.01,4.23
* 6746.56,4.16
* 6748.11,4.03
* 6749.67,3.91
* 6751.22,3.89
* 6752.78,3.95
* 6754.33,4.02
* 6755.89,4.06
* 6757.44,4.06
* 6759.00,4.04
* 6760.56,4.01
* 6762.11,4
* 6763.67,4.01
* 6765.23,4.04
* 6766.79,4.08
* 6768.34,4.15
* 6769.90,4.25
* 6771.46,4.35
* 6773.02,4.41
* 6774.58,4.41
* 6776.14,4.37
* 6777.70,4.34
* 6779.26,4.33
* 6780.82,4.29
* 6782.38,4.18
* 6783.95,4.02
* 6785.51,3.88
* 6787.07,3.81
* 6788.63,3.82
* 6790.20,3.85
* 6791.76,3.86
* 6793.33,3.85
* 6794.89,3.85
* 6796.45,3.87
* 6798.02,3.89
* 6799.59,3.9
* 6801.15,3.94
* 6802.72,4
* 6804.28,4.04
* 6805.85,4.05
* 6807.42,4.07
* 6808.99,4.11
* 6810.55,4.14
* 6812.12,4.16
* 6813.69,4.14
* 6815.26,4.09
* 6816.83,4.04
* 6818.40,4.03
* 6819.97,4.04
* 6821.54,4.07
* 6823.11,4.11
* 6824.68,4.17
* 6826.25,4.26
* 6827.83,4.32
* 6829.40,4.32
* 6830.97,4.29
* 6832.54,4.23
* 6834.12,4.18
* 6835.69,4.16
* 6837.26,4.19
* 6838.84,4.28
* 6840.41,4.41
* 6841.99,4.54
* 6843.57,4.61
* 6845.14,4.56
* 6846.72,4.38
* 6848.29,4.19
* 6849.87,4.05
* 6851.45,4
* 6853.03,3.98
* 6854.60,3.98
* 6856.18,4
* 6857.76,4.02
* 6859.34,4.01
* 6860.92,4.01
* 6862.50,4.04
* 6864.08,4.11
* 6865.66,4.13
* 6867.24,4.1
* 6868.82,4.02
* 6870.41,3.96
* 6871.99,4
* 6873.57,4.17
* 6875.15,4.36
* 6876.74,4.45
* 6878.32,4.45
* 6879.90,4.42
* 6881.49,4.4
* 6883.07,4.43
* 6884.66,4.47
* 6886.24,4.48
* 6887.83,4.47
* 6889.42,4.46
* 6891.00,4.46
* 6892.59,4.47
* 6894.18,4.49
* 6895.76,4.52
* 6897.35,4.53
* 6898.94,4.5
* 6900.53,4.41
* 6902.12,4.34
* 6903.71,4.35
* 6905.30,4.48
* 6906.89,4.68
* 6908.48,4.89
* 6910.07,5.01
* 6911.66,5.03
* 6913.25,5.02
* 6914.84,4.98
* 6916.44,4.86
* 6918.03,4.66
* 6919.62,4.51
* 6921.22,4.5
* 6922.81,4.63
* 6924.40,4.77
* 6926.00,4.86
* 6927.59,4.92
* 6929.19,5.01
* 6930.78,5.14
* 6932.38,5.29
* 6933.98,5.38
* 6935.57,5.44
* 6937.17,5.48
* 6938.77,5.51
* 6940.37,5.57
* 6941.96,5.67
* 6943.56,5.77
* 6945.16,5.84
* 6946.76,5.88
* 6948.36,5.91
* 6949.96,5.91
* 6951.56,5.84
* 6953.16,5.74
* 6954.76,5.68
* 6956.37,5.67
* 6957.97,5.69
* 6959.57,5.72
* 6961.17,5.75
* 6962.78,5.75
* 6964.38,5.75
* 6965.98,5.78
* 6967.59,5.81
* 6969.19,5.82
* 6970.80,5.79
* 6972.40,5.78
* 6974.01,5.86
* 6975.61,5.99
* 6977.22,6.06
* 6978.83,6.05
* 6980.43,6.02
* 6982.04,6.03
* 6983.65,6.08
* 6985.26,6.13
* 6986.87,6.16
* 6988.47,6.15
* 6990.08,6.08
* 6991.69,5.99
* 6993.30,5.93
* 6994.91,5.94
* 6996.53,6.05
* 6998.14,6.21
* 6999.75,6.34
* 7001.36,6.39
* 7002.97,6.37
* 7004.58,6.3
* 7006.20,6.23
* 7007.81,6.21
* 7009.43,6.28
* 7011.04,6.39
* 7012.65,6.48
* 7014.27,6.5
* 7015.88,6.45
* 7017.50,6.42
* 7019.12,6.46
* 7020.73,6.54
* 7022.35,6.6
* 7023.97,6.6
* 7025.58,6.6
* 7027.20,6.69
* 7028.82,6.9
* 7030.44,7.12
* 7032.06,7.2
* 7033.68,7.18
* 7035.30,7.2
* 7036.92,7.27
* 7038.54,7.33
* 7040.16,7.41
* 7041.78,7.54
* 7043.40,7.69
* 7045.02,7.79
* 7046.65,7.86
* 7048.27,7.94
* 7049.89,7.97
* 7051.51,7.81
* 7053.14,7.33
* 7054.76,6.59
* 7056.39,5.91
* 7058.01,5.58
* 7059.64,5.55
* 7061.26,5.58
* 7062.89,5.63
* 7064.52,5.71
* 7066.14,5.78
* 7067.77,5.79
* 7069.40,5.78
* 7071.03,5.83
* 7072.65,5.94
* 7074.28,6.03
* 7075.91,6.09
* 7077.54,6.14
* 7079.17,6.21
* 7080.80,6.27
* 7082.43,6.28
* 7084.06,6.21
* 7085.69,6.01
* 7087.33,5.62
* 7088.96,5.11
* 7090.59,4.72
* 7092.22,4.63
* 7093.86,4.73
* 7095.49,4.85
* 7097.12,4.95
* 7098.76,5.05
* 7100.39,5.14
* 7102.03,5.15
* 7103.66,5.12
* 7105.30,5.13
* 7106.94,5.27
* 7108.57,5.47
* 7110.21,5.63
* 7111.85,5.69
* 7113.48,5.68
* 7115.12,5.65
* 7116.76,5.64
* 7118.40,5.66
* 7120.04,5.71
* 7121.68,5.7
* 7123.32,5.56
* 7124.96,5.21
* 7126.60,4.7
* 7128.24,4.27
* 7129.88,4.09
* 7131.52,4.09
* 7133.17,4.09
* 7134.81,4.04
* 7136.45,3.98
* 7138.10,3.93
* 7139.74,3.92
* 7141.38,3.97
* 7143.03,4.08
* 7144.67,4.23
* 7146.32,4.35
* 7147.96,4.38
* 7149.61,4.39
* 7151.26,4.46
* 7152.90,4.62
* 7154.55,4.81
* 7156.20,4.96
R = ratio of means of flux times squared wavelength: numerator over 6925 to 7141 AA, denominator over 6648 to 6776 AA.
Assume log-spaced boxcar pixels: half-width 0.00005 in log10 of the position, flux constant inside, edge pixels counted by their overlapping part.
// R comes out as 1.5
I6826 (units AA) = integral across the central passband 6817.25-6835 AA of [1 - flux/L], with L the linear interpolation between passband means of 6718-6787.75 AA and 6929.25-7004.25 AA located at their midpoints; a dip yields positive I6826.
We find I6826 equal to 1.9 AA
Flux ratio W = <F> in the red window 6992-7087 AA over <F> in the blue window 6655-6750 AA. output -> 1.5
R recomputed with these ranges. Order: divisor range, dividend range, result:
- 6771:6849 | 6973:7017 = 1.57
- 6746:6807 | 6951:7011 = 1.57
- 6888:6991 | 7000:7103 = 1.22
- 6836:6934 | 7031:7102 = 1.48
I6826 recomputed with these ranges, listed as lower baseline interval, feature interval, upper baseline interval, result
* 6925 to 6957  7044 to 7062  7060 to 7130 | -4.6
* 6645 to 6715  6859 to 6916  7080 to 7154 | 4.2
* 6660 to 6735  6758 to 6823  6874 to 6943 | 6.8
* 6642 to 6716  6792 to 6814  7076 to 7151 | 3.4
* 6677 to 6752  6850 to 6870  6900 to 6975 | 3.6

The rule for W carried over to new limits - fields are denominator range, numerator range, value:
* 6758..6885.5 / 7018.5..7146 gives 1.40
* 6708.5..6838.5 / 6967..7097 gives 1.54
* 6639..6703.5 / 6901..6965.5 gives 1.13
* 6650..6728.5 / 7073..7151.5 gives 1.14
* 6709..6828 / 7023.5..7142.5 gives 1.43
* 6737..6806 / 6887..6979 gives 1.28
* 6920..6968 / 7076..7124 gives 1.00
